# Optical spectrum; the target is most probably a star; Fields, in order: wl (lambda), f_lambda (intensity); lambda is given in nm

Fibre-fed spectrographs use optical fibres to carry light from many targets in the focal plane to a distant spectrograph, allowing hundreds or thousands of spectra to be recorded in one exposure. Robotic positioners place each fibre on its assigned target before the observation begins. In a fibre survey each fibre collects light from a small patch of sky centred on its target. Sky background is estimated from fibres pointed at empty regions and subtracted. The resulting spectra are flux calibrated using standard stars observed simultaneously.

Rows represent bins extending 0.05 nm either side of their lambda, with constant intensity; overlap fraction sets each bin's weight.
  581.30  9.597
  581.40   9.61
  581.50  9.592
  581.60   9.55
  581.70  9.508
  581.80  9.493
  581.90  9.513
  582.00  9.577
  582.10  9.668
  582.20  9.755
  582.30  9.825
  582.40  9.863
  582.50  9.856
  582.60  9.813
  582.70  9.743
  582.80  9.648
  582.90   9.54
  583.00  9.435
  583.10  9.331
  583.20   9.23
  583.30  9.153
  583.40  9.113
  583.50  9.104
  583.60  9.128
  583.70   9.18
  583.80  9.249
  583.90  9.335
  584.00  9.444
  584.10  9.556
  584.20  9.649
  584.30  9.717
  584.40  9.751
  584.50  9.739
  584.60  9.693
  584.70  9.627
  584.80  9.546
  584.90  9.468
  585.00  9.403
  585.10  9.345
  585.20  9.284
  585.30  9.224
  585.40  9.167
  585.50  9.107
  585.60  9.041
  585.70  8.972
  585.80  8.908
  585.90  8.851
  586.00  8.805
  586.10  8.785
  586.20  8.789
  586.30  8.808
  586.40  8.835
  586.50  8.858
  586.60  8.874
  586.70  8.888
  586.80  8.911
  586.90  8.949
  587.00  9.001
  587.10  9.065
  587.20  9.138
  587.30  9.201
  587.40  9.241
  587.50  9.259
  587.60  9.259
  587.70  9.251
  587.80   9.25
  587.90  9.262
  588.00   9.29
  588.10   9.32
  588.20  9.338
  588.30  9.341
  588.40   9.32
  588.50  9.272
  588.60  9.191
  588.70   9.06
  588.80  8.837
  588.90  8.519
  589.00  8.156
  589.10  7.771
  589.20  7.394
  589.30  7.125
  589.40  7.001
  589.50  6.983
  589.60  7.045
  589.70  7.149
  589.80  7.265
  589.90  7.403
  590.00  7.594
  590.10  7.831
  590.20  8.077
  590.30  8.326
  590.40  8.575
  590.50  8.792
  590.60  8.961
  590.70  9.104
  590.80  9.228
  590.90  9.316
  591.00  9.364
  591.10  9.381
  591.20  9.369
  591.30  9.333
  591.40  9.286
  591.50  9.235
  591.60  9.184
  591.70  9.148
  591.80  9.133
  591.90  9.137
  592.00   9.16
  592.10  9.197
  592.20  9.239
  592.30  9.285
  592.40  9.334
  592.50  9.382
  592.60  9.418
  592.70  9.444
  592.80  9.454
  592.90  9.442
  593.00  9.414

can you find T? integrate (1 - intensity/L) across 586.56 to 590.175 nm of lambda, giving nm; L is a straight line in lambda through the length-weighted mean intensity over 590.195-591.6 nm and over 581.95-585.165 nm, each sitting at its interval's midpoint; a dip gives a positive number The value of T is 0.27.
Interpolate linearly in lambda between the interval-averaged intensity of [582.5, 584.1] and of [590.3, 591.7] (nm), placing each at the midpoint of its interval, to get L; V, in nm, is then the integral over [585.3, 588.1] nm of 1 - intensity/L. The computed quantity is 0.07 nm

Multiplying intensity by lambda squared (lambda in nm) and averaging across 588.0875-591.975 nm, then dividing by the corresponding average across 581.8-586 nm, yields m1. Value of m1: 0.9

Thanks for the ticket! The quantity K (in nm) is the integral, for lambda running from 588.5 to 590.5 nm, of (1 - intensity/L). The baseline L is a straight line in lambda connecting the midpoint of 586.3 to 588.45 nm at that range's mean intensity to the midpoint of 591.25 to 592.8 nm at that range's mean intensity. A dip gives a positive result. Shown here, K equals 0.277 nm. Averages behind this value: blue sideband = 9.13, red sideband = 9.27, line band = 7.92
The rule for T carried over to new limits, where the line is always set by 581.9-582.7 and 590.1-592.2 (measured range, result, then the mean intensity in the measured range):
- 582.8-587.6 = 0.15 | 9.21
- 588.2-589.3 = 0.07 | 8.64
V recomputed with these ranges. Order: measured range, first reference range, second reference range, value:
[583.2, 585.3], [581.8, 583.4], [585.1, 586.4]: -0.03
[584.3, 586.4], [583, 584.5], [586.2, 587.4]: -0.01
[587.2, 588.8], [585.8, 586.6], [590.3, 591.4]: -0.05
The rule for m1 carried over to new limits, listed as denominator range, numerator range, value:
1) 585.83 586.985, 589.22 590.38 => 0.85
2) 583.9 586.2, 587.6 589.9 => 0.91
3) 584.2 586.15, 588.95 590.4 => 0.82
